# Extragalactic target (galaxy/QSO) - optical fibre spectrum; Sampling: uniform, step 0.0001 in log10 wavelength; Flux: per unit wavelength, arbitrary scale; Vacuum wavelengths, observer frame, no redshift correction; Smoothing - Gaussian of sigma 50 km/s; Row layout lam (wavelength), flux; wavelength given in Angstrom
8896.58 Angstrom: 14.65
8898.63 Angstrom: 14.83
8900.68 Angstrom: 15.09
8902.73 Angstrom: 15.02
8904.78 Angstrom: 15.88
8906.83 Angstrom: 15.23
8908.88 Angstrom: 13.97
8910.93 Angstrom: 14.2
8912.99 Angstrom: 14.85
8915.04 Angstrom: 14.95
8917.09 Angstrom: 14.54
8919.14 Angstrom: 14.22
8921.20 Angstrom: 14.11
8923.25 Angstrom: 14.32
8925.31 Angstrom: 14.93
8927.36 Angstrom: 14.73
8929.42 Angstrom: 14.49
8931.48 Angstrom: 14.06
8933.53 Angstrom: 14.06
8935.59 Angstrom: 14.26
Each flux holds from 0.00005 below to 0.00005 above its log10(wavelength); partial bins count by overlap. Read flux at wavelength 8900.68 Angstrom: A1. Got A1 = 15.09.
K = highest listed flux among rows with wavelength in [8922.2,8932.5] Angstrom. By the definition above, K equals 14.93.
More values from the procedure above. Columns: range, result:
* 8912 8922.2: 14.95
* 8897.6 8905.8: 15.88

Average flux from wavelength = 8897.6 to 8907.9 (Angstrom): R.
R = 15.2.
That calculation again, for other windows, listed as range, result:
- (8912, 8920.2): 14.6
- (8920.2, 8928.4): 14.5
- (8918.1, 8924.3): 14.2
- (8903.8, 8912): 14.8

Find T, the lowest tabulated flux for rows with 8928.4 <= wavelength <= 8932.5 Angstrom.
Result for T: 14.06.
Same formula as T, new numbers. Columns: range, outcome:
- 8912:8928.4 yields 14.11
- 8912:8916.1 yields 14.85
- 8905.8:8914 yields 13.97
